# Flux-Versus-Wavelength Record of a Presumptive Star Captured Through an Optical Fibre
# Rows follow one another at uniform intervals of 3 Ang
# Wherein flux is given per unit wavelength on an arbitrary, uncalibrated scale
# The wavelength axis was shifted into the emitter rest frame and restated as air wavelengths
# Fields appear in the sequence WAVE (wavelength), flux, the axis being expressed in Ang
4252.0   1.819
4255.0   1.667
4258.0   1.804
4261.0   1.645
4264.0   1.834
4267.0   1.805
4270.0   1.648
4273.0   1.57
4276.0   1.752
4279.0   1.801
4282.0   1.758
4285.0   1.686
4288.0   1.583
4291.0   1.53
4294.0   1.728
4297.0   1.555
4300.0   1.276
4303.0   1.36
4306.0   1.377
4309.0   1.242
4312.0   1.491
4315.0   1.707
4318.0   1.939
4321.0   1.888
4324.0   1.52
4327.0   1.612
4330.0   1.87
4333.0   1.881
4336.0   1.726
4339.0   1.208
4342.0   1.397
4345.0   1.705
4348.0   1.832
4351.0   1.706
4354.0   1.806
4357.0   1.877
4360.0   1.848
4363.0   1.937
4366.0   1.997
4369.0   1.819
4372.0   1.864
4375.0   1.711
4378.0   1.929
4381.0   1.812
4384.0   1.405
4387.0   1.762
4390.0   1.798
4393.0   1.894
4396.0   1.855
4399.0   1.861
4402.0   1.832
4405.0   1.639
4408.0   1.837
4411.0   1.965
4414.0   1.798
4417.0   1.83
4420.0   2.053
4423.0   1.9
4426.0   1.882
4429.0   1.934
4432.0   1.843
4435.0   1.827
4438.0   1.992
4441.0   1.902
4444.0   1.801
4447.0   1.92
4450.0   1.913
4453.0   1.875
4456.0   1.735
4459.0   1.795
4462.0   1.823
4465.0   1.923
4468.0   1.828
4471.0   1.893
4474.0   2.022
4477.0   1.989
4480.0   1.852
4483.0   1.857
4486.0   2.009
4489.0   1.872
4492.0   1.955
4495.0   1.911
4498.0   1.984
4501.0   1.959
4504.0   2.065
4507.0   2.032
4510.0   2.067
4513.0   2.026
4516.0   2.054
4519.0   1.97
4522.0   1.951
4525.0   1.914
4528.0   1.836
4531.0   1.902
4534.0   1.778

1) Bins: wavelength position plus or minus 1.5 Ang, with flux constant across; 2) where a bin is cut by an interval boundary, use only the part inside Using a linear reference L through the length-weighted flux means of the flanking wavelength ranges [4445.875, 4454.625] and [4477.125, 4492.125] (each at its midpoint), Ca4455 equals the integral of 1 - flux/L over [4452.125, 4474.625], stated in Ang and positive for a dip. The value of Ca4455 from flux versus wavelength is 0.6 Ang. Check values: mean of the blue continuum 1.9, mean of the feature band 1.86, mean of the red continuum 1.91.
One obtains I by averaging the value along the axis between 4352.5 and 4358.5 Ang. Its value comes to 1.84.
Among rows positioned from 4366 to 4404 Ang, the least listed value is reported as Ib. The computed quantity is 1.405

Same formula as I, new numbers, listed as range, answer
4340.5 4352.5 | 1.66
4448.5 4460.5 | 1.83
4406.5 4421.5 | 1.9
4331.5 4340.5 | 1.6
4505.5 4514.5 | 2.04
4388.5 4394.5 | 1.85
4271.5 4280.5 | 1.71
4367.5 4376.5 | 1.8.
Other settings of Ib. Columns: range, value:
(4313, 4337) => 1.52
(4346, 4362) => 1.706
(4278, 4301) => 1.276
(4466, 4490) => 1.828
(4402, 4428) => 1.639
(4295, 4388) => 1.208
